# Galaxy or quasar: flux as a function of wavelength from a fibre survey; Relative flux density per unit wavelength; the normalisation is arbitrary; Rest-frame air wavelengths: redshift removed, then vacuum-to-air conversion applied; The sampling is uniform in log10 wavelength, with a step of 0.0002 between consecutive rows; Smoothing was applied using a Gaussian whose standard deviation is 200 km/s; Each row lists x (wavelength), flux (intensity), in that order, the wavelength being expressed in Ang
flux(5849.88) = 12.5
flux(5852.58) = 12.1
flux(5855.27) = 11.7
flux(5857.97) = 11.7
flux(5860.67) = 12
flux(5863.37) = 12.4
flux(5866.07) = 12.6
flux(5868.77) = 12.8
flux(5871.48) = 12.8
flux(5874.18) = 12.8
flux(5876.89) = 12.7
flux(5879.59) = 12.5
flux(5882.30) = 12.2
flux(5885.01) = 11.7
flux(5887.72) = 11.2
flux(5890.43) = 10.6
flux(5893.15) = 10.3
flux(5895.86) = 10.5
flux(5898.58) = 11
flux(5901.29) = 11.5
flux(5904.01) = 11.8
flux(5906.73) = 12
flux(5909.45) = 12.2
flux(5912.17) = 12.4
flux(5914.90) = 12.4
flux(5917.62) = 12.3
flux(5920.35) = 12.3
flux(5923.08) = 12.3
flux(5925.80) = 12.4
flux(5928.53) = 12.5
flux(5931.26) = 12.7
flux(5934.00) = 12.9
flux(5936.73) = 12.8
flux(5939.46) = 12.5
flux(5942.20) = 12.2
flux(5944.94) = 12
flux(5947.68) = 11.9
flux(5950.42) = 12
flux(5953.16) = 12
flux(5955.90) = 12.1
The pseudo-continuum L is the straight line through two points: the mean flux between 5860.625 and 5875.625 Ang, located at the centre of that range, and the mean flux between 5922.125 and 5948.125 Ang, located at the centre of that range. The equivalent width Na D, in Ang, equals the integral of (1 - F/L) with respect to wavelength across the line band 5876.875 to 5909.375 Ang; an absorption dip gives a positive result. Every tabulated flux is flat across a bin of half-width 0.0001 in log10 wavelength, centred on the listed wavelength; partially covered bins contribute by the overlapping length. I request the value 2.8 Ang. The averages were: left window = 12.6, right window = 12.4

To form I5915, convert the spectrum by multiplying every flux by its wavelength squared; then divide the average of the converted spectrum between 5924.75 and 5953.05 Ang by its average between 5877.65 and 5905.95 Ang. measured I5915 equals 1.10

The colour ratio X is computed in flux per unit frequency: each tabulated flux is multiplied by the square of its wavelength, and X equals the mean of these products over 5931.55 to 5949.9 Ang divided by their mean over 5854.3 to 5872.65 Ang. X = 1.03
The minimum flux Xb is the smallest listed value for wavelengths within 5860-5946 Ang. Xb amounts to 10.3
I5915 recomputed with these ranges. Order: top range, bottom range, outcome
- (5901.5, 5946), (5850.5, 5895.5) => 1.05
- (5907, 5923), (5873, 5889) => 1.02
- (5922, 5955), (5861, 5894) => 1.04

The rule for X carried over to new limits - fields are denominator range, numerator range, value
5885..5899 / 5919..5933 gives 1.17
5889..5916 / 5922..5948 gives 1.10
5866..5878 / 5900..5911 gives 0.94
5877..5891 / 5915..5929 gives 1.06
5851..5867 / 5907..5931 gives 1.04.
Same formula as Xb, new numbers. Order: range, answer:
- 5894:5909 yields 10.5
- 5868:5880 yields 12.5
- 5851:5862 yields 11.7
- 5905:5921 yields 12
